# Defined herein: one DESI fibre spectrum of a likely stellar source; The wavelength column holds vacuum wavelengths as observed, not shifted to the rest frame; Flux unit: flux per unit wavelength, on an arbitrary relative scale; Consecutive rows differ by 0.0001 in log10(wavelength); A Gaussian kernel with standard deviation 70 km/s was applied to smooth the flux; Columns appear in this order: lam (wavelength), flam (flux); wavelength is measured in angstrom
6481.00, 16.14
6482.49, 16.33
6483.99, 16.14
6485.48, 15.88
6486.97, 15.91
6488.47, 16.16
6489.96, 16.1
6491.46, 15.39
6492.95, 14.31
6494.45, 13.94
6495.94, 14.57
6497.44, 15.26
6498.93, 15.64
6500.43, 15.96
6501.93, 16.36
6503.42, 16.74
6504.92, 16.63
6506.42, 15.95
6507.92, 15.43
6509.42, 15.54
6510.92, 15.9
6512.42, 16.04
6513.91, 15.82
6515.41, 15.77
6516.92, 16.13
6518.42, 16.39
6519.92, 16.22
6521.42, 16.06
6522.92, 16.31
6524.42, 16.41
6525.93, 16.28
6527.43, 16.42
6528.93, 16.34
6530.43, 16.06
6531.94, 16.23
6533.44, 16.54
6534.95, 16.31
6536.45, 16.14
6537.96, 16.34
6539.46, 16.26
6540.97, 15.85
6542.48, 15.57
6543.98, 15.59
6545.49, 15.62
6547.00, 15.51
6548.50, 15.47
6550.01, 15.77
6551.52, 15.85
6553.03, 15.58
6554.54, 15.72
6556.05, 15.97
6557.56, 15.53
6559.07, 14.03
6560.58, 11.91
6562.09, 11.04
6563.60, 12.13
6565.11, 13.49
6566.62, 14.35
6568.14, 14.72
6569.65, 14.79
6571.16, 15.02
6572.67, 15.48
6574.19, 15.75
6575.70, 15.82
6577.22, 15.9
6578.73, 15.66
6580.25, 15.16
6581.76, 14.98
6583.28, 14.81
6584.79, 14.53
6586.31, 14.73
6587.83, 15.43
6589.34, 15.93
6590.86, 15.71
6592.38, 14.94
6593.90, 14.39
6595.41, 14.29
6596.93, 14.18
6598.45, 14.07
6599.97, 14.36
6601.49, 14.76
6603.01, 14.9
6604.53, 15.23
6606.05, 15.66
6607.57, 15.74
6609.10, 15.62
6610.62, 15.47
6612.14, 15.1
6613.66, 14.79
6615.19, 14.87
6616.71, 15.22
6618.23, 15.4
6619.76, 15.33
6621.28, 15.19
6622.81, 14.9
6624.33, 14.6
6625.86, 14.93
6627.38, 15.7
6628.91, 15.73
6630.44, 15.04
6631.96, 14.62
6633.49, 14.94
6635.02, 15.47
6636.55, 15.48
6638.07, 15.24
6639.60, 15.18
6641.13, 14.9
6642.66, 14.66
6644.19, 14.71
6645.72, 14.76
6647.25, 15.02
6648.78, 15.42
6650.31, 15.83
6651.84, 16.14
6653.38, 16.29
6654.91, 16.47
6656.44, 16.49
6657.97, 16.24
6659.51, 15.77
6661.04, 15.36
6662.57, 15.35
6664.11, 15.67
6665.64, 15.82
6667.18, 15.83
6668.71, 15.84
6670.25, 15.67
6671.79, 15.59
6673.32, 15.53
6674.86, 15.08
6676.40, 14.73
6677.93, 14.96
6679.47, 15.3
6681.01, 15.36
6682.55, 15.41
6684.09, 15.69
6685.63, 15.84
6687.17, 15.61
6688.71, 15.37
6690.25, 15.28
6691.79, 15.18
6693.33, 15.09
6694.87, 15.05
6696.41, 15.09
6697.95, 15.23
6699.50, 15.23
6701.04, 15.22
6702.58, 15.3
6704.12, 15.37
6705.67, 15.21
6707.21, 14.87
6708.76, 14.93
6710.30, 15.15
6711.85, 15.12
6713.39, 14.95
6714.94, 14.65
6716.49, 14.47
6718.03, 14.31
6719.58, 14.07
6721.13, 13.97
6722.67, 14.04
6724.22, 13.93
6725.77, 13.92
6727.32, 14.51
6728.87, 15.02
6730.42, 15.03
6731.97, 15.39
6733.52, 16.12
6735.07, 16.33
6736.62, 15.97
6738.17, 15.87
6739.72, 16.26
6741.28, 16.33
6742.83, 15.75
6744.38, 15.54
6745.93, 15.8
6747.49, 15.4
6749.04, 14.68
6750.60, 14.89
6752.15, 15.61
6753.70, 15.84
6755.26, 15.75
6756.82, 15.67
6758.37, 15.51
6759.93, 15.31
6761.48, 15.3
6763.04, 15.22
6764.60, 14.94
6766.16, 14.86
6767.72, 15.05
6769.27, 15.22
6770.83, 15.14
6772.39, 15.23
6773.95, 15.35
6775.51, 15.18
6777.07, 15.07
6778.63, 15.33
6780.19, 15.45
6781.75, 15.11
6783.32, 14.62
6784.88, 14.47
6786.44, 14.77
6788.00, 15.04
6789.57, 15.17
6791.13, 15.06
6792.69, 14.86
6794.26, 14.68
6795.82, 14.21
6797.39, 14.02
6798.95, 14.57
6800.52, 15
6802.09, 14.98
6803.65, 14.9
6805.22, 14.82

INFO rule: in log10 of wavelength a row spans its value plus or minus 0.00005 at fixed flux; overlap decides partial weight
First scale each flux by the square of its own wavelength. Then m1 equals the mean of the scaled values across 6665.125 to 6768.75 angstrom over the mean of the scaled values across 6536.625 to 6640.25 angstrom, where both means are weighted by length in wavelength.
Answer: 1.1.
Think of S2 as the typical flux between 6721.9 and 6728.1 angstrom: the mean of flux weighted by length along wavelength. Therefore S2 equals 14.1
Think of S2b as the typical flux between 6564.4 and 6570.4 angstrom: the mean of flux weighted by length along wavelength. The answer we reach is 14.3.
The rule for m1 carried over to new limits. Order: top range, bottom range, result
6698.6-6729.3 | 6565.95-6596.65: 1.01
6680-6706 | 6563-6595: 1.06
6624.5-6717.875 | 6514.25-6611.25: 1.04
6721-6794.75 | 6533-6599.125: 1.07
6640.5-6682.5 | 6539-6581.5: 1.07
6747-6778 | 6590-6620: 1.07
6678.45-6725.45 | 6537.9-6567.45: 1.06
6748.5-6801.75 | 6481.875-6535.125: 1.02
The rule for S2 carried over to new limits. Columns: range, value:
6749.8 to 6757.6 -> 15.6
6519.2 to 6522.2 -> 16.2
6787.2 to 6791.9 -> 15.1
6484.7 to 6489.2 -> 16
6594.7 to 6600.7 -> 14.2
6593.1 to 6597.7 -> 14.3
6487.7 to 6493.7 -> 15.5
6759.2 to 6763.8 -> 15.3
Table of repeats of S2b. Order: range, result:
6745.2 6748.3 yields 15.6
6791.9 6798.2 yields 14.5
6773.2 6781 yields 15.3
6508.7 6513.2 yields 15.9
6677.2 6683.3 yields 15.2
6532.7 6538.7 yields 16.3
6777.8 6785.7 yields 15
